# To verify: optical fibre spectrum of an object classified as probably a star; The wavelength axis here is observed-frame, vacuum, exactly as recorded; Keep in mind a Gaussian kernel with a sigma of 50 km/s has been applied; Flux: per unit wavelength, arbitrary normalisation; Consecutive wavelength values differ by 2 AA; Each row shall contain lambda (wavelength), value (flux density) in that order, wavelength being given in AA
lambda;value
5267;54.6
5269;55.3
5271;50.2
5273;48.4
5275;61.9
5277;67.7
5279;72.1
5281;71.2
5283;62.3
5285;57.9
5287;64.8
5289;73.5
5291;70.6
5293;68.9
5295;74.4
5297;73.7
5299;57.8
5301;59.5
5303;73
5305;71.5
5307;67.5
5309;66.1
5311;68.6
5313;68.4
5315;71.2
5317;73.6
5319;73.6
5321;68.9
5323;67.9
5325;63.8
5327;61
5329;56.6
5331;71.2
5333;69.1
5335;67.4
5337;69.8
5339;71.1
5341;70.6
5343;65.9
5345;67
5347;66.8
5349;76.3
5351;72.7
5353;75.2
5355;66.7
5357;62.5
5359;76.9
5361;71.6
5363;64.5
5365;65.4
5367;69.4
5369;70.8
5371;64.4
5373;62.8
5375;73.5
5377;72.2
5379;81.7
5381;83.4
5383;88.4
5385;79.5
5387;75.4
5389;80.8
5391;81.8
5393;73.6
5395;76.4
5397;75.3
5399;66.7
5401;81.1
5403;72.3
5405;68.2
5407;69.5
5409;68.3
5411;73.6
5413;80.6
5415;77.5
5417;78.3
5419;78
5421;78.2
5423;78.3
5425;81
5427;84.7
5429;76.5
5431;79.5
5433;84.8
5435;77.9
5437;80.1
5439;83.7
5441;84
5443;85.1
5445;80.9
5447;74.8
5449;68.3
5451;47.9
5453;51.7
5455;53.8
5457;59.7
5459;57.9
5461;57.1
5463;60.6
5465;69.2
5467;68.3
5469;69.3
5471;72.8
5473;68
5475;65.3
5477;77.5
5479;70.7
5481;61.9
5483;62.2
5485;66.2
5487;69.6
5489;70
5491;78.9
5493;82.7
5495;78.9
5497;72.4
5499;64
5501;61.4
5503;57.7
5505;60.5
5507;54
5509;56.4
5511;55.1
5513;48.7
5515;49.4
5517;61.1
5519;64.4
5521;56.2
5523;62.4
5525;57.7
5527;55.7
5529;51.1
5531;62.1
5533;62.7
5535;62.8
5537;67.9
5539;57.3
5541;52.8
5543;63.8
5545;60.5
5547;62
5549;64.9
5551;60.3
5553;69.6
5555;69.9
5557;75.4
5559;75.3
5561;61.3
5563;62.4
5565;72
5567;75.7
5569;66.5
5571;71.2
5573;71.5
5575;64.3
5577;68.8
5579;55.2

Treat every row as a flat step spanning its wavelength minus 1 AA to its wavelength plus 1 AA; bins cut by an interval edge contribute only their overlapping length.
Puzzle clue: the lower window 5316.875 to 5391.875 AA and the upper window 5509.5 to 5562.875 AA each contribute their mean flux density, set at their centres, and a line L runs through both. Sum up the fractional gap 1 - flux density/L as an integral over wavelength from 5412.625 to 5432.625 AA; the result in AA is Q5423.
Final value -3.6 AA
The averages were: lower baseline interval 71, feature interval 79.4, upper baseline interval 61.1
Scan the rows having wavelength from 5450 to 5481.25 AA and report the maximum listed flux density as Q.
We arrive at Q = 77.5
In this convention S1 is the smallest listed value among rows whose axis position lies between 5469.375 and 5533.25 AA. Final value 48.7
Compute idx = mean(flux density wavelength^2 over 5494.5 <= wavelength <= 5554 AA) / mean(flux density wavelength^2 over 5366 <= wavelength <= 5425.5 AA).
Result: 0.84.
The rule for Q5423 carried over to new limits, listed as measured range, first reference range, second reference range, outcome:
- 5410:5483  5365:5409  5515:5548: -3.9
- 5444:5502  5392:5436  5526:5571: 3.3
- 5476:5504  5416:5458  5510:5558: -1.1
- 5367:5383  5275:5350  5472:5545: -1.7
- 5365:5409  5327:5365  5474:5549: -4.6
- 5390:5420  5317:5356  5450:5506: -3.4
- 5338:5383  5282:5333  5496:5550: -3.7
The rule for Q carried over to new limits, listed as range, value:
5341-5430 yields 88.4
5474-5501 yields 82.7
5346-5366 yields 76.9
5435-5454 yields 85.1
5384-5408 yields 81.8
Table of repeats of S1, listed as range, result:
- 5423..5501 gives 47.9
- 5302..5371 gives 56.6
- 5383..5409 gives 66.7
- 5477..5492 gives 61.9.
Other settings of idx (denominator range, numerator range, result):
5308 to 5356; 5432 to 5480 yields 1.06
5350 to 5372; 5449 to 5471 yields 0.91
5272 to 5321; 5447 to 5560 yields 1.01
